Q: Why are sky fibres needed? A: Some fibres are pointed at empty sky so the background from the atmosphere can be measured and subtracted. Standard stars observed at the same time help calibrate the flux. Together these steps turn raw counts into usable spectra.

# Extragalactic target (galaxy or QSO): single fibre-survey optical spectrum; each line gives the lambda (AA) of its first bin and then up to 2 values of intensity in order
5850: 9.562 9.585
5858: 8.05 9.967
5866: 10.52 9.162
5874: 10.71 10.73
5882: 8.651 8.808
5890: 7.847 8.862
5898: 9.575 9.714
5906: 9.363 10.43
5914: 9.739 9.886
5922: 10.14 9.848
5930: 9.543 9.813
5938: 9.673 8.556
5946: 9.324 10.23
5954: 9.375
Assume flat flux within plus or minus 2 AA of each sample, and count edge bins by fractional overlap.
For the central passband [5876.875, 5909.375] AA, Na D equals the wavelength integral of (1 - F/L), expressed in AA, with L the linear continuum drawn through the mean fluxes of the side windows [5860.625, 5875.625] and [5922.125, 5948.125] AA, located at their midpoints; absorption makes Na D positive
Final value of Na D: 2.2 AA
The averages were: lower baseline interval 10.1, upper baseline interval 9.51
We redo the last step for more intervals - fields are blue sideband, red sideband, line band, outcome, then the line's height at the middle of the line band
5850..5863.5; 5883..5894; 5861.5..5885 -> -2.87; 8.82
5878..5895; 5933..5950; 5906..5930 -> -2.02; 9.15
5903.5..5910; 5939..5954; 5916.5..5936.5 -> -0.60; 9.56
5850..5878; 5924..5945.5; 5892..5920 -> -0.21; 9.58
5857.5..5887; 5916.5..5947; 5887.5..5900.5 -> 1.15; 9.65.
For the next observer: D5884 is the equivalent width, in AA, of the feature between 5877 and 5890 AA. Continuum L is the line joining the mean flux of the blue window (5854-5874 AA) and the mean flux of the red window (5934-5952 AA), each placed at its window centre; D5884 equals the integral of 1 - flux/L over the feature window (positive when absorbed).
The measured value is 0.67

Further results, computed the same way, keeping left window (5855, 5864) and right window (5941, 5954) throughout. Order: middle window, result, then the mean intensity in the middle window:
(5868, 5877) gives -0.9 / 10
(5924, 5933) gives -0.3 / 9.71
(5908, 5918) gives -0.8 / 10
